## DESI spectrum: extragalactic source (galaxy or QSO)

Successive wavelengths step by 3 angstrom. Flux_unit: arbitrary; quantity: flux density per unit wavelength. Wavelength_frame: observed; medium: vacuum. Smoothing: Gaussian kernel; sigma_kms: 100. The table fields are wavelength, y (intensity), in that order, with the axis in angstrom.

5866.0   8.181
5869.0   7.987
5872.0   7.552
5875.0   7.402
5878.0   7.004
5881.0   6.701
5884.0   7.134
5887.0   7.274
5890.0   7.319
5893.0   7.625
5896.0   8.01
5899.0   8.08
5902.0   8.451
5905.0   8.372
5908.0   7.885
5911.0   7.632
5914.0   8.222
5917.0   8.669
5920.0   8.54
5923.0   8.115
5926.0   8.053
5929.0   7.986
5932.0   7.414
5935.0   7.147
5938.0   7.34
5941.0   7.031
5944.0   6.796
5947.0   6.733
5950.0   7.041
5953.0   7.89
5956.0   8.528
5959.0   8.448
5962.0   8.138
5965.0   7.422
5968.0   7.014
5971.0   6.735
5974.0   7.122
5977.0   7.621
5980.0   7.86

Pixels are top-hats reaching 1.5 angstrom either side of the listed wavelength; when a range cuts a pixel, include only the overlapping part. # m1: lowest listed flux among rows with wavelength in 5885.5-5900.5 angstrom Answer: 7.274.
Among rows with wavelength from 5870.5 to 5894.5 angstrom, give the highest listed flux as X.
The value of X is 7.625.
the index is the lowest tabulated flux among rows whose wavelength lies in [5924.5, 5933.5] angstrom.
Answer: 7.414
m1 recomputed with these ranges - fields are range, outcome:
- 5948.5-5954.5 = 7.041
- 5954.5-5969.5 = 7.014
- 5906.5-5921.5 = 7.632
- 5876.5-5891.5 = 6.701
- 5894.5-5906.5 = 8.01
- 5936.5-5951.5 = 6.733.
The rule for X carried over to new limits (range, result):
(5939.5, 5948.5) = 7.031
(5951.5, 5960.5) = 8.528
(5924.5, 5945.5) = 8.053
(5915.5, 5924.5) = 8.669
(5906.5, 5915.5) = 8.222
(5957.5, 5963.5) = 8.448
